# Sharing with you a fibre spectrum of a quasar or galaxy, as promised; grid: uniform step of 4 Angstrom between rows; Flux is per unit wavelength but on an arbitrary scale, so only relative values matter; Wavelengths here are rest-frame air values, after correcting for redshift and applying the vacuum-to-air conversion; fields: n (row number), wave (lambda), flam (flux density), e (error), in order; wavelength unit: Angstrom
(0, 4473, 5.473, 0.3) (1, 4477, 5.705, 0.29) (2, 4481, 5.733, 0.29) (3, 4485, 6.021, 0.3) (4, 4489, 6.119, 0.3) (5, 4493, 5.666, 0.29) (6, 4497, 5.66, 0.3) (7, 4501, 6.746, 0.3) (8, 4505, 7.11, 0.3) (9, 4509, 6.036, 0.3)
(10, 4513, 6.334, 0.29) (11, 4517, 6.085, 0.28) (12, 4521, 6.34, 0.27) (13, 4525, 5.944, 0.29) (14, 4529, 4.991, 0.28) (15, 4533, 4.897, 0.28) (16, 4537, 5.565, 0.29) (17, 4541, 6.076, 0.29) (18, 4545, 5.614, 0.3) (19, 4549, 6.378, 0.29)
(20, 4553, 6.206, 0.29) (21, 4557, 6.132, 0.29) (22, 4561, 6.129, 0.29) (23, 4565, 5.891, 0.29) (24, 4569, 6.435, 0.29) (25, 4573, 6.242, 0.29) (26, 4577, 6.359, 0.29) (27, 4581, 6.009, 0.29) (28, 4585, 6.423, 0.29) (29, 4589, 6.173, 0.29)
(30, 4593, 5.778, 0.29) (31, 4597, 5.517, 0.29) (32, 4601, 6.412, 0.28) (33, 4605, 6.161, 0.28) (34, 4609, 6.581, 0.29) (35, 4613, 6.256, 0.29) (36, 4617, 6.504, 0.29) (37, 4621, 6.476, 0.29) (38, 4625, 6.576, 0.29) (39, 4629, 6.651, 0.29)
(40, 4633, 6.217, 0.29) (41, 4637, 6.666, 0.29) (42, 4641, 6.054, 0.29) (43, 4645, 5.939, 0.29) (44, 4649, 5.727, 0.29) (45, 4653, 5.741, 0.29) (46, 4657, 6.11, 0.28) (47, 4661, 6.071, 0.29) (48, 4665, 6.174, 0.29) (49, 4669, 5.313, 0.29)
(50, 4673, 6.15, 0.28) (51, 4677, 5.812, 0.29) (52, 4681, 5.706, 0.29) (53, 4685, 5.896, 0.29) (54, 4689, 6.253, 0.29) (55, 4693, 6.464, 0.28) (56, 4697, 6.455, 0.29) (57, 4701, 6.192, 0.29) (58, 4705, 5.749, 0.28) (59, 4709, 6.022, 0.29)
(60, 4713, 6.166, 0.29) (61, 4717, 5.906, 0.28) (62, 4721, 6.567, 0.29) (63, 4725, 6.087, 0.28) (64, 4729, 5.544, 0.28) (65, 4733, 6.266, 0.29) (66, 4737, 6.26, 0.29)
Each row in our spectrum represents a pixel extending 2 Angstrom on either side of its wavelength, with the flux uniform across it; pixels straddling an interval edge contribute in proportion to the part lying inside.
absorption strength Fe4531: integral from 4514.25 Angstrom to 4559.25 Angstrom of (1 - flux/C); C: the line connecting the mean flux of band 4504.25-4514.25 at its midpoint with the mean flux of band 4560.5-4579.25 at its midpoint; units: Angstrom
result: 3.4 Angstrom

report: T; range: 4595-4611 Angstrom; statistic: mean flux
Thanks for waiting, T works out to 6.17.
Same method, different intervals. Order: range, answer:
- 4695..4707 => 6.13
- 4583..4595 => 6.12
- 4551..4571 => 6.16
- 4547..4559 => 6.24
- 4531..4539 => 5.23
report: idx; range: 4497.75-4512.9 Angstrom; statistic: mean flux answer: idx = 6.51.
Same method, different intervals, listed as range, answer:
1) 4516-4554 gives 5.79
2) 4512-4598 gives 5.98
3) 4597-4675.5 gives 6.18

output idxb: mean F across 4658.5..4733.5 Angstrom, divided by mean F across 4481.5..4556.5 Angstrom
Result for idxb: 1.01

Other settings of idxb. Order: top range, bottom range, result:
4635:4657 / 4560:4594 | 0.98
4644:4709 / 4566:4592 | 0.96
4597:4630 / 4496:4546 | 1.07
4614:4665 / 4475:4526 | 1.02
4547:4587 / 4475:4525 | 1.02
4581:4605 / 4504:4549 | 1.03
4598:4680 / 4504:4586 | 1.02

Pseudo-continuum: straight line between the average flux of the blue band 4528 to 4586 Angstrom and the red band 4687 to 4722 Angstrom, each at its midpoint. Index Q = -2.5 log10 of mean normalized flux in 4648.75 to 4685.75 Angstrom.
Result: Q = 0.05 mag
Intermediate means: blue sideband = 5.97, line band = 5.88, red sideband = 6.19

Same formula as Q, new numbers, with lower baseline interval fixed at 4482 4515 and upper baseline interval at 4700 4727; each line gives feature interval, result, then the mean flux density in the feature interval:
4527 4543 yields 0.15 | 5.38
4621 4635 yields -0.06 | 6.48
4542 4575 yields 0.01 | 6.13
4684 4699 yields -0.03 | 6.29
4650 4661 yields 0.03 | 5.93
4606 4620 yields -0.05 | 6.43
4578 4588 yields -0.01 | 6.23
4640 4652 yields 0.04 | 5.88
